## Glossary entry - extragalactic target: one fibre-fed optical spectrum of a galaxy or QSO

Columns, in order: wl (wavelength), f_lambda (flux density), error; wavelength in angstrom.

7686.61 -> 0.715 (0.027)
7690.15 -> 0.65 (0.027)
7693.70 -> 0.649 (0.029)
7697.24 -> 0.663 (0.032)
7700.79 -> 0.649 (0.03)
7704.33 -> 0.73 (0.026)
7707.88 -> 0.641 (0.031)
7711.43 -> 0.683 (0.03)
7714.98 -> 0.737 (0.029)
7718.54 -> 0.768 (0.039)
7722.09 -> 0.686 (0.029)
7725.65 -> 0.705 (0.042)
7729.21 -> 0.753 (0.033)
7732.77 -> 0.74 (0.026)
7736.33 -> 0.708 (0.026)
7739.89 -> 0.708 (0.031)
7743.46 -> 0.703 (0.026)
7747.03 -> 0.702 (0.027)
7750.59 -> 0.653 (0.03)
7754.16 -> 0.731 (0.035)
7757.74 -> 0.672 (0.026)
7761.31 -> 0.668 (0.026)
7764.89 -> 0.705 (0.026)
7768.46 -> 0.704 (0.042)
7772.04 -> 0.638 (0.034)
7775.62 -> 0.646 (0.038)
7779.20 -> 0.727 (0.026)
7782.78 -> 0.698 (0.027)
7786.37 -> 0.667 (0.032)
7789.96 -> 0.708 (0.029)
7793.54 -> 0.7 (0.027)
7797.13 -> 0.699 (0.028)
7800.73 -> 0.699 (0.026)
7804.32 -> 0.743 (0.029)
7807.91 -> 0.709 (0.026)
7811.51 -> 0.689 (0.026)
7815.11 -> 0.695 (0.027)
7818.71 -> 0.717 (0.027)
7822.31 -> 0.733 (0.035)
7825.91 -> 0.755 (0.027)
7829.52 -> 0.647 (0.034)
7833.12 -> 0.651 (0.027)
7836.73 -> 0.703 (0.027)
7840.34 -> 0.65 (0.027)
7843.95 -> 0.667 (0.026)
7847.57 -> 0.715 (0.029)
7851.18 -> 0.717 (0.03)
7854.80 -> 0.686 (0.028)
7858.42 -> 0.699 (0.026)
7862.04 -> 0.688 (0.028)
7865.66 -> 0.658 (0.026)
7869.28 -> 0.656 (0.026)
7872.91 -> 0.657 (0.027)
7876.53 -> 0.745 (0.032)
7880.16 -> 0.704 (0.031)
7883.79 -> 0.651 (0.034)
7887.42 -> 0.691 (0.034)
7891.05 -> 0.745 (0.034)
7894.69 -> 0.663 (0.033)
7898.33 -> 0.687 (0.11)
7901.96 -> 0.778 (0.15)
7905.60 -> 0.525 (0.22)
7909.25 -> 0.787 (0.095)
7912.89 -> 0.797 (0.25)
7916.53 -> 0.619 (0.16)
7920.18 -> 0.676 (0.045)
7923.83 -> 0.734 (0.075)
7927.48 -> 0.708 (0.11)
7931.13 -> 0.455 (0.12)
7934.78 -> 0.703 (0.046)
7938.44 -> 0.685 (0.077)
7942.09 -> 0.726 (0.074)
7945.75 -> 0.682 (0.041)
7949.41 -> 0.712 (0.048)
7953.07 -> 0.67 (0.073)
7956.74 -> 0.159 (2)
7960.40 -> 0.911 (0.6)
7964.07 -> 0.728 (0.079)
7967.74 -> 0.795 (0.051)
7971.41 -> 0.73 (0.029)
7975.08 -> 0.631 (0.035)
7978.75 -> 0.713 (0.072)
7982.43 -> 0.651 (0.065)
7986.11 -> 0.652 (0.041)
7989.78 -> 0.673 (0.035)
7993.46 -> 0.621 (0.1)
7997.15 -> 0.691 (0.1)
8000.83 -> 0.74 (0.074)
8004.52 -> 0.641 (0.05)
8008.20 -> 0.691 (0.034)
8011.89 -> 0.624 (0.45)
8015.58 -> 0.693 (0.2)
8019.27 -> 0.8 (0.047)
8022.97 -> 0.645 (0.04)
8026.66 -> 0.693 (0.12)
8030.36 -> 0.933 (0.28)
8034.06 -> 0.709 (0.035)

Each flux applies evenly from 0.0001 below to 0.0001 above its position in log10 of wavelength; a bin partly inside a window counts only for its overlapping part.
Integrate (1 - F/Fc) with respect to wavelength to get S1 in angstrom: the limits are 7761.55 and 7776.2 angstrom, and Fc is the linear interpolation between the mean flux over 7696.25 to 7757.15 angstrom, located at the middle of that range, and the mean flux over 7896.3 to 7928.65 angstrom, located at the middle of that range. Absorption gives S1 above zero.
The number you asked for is 0.6 angstrom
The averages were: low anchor 0.703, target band 0.675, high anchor 0.701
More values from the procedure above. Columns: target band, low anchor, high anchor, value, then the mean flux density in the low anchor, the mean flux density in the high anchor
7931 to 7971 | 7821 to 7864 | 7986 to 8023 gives 1.0 angstrom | 0.692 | 0.682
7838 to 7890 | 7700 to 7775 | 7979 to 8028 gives 0.3 angstrom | 0.699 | 0.679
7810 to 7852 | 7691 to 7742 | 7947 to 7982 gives -0.5 angstrom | 0.7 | 0.671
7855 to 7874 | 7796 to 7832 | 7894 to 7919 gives 0.7 angstrom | 0.708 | 0.695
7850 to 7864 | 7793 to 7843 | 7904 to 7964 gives -0.2 angstrom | 0.699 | 0.662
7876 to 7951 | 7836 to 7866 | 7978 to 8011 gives -0.8 angstrom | 0.688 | 0.672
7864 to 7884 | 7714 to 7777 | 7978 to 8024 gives 0.3 angstrom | 0.701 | 0.679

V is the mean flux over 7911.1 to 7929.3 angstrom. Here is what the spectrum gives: 0.707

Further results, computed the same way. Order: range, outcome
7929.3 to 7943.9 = 0.642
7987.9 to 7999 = 0.662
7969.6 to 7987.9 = 0.675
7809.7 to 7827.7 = 0.718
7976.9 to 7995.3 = 0.662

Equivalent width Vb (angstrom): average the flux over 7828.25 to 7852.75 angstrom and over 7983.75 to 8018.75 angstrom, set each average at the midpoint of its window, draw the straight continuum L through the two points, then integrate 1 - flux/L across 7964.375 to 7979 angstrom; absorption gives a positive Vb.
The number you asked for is -0.95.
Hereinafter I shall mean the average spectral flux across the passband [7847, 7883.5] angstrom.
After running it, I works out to 0.69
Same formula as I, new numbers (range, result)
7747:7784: 0.685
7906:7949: 0.684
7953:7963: 0.575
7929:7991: 0.664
